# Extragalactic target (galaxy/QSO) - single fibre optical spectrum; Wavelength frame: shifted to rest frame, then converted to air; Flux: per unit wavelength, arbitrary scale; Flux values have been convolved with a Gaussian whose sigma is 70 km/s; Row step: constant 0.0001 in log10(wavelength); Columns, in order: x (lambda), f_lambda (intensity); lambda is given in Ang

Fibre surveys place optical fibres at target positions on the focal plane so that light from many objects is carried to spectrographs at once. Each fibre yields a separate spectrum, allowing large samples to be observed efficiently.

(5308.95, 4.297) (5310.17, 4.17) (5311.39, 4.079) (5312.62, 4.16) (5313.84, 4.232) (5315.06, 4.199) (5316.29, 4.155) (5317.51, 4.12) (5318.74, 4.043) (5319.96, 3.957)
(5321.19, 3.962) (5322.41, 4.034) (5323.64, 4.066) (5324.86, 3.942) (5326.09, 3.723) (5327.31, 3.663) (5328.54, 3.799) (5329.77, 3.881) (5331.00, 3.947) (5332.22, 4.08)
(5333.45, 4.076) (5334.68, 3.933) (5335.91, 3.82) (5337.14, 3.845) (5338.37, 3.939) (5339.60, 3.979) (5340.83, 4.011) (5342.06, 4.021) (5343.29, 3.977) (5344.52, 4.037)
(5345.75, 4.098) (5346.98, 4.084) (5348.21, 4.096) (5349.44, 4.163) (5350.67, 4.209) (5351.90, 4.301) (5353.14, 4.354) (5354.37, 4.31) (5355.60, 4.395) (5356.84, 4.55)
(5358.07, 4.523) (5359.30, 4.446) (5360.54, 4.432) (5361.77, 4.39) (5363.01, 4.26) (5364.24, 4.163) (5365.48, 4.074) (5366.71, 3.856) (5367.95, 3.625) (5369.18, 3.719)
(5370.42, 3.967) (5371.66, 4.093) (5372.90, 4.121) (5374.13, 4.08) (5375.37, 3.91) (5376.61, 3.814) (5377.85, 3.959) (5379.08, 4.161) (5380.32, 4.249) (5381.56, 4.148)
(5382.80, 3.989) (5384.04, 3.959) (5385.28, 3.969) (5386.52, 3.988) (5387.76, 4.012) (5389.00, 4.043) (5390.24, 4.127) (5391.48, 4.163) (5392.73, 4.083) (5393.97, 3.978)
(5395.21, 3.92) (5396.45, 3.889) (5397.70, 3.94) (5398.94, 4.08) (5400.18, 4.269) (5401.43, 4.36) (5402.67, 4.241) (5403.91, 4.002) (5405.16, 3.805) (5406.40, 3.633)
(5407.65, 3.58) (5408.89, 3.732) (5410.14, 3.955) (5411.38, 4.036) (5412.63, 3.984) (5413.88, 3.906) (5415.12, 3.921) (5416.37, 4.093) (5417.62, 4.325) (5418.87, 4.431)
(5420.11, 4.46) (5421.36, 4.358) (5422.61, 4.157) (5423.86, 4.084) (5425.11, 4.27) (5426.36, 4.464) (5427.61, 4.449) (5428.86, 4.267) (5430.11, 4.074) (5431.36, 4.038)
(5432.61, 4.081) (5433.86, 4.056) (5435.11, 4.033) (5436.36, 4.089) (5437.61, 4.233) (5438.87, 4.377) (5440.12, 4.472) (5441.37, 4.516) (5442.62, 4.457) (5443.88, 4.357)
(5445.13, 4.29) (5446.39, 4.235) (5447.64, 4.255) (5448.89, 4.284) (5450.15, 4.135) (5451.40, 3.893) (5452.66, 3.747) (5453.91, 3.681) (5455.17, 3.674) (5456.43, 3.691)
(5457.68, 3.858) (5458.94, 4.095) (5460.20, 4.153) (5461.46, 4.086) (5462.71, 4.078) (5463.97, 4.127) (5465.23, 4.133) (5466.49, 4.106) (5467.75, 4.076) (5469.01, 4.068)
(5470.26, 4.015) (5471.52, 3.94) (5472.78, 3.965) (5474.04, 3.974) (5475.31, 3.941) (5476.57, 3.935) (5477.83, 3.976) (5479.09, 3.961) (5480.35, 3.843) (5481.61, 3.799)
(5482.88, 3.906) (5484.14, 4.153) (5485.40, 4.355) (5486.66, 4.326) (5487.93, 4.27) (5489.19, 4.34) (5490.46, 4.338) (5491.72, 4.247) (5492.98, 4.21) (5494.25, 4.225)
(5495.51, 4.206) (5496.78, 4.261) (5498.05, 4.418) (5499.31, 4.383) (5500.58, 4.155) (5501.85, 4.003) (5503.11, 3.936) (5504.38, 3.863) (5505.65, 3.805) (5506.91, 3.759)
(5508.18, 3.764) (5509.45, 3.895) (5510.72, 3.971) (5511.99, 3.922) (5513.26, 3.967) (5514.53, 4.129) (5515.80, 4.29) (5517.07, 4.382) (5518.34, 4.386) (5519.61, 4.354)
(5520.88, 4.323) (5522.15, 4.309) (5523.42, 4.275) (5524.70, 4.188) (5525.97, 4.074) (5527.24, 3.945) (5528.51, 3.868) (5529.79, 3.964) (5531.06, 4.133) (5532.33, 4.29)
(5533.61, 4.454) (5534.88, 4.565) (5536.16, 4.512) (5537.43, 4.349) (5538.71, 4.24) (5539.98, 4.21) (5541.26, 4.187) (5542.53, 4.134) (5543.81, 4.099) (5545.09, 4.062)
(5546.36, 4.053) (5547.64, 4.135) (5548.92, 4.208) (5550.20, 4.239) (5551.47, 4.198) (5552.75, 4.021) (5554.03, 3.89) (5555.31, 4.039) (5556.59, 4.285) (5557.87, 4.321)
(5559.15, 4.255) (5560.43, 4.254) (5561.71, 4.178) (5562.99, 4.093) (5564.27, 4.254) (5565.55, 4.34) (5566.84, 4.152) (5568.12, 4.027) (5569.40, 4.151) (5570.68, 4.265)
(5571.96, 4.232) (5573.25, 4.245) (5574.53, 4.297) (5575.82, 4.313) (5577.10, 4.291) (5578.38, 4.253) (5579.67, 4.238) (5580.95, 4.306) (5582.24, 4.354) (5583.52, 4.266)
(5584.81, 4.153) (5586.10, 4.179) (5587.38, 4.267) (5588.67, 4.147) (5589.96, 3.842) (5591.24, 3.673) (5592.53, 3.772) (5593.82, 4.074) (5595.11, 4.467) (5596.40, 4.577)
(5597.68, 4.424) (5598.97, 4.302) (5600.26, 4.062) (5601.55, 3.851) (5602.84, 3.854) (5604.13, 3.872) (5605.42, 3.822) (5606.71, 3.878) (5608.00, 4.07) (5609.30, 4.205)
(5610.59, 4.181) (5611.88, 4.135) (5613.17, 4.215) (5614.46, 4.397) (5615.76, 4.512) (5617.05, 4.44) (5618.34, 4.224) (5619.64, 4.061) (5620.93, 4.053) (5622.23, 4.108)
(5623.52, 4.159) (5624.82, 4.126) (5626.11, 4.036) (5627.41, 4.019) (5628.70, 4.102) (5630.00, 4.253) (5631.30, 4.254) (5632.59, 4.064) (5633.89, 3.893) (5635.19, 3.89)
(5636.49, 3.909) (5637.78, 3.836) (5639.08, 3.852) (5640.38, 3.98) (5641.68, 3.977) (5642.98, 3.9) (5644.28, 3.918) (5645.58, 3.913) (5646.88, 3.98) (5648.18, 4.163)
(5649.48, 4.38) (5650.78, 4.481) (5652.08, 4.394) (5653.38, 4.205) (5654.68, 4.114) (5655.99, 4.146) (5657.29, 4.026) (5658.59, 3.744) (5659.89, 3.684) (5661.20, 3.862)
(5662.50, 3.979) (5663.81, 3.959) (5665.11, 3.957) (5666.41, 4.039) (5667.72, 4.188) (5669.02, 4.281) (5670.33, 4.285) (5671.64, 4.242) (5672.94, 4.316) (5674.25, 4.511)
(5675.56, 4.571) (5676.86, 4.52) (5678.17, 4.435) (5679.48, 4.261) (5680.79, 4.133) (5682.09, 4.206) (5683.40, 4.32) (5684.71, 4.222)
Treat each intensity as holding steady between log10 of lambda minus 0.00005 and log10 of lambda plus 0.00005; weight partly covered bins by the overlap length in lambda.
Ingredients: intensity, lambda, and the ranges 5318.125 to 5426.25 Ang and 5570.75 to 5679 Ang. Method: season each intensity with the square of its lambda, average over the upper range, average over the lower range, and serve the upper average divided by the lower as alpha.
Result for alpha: 1.1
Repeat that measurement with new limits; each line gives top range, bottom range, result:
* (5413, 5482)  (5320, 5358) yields 1.06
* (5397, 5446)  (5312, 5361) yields 1.05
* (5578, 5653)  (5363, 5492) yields 1.08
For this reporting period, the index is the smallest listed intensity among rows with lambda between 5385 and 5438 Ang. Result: 3.58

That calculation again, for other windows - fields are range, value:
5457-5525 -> 3.759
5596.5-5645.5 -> 3.822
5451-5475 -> 3.674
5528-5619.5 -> 3.673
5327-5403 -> 3.625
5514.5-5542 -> 3.868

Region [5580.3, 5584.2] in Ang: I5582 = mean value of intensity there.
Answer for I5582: 4.31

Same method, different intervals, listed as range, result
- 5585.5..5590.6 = 4.11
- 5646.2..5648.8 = 4.07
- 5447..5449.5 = 4.28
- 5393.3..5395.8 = 3.96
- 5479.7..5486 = 4.01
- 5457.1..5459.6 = 3.97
